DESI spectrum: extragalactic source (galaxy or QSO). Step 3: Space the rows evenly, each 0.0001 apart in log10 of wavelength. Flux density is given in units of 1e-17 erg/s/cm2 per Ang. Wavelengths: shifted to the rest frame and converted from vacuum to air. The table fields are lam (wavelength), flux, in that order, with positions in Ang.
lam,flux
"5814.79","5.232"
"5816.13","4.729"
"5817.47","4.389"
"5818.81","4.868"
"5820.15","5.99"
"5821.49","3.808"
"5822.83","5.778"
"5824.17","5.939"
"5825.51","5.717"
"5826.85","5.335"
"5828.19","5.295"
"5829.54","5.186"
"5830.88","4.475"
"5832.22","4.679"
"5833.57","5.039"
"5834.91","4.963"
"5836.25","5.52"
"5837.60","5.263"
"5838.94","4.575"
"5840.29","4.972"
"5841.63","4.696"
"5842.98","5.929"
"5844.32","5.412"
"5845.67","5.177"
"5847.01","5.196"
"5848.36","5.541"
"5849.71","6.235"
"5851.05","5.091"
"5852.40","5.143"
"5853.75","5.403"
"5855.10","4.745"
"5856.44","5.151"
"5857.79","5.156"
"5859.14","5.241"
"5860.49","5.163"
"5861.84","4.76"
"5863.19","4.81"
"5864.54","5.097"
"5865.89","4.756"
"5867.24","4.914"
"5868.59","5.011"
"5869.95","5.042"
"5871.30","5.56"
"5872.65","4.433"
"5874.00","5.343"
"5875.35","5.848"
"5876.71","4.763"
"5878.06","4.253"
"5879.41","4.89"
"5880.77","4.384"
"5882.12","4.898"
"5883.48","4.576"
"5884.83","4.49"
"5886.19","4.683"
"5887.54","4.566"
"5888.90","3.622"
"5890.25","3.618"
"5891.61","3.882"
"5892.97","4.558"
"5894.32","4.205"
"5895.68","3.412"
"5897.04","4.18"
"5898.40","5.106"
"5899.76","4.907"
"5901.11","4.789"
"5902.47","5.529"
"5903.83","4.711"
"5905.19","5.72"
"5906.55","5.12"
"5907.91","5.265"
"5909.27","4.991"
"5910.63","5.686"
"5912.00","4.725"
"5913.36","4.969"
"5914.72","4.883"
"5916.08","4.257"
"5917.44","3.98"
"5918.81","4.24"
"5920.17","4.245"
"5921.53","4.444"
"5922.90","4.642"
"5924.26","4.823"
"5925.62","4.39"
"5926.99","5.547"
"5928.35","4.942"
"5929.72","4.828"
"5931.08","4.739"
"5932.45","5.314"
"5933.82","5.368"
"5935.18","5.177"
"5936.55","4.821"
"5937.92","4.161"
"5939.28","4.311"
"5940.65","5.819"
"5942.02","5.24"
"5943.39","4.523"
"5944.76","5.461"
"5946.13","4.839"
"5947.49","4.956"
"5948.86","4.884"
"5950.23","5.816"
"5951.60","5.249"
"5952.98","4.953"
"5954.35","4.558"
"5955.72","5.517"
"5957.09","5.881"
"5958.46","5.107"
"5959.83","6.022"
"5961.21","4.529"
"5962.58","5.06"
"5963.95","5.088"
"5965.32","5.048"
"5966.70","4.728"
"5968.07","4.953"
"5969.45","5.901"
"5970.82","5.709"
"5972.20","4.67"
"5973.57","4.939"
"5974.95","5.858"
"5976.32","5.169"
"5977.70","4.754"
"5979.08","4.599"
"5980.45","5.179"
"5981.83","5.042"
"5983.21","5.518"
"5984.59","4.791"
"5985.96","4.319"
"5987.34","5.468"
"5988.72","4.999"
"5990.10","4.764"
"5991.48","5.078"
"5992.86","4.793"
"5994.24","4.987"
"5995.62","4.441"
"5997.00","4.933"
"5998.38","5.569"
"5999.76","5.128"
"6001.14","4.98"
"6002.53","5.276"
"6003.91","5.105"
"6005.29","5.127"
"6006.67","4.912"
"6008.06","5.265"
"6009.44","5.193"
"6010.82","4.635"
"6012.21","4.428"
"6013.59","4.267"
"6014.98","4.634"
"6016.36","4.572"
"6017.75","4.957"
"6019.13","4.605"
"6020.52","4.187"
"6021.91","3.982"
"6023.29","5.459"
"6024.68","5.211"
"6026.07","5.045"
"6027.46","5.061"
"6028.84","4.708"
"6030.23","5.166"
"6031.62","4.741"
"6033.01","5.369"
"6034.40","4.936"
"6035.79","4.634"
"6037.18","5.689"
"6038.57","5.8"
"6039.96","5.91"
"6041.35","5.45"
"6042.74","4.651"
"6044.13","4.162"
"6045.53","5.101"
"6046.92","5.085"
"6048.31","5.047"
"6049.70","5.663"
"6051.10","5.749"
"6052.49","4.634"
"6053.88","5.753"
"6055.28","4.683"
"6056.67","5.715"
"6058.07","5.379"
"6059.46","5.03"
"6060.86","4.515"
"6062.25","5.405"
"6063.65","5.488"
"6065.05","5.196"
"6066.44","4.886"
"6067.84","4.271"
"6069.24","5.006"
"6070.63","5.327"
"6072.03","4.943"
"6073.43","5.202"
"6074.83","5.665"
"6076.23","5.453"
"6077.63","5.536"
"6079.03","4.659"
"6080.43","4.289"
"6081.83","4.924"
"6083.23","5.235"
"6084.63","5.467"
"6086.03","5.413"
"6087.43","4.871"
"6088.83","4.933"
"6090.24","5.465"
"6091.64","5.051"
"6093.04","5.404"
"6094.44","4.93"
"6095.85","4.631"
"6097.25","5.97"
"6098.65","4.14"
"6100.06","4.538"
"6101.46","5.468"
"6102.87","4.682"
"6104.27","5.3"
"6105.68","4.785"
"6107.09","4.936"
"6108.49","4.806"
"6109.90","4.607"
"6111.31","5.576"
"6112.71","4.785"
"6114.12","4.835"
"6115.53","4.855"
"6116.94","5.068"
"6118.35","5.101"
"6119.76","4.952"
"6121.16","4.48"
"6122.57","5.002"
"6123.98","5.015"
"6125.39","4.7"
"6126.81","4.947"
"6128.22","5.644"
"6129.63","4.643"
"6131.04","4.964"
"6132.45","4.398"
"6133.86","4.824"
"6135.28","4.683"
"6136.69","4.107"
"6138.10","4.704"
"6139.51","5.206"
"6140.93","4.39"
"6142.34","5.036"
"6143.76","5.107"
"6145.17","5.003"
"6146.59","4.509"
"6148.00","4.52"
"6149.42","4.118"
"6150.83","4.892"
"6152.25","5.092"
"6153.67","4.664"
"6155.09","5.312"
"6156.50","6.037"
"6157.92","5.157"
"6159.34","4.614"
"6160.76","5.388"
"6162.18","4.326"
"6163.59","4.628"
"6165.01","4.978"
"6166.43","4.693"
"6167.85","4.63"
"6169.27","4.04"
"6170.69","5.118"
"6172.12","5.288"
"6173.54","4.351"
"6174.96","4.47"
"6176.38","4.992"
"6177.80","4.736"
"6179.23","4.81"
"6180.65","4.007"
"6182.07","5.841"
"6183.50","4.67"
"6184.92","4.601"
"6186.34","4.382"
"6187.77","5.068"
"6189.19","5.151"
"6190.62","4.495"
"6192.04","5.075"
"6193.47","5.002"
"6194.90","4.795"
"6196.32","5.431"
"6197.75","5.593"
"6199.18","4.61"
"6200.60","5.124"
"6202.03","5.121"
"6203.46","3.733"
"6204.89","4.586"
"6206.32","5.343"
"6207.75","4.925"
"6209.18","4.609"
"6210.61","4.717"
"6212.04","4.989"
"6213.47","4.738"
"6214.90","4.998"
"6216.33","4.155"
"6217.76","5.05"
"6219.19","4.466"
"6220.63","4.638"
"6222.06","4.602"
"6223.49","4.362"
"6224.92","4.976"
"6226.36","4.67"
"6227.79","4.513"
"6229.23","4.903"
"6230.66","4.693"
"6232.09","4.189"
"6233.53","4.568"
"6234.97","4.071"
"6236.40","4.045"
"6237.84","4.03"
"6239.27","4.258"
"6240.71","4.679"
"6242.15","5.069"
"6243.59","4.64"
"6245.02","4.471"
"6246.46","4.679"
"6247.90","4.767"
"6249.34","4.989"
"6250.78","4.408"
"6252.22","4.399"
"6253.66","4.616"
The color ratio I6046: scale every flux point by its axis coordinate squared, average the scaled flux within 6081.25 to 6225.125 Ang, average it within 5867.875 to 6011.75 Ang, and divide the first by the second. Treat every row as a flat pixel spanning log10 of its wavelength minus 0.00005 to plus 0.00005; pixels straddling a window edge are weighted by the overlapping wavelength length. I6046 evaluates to 1.06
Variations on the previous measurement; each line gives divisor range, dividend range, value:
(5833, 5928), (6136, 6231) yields 1.09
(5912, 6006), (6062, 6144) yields 1.05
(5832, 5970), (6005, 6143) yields 1.07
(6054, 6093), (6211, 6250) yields 0.94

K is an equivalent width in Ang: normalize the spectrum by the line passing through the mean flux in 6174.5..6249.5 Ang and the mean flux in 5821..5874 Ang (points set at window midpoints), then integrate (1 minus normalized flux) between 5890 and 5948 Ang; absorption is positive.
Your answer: 3.1 Ang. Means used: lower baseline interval 5.14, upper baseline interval 4.72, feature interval 4.78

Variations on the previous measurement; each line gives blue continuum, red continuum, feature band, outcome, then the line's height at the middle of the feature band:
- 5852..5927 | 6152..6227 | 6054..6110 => -3.1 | 4.8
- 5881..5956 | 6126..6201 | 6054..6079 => -1.8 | 4.82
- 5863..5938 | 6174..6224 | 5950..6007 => -4.0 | 4.77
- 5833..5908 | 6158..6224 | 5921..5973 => -1.8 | 4.88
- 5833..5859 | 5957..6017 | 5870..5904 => 3.6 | 5.17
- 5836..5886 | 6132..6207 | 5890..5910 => 1.3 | 5.03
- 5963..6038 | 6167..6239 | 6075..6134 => -1.8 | 4.84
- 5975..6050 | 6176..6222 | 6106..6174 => 0.3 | 4.87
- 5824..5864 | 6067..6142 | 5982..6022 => 1.4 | 5.05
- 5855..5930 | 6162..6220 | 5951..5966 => -1.3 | 4.77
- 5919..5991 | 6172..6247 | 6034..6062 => -1.6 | 4.91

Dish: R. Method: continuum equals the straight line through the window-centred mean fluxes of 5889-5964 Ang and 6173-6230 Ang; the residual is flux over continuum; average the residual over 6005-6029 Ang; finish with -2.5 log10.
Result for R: 0.011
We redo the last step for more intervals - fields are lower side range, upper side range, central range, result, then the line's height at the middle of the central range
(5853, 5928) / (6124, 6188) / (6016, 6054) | -0.055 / 4.79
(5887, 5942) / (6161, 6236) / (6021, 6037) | -0.050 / 4.73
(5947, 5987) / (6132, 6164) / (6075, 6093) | -0.044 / 4.93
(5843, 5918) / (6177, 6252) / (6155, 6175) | -0.030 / 4.74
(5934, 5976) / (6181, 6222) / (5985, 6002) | 0.028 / 5.09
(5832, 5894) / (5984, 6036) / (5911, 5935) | 0.038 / 4.92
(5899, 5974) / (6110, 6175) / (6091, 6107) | -0.024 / 4.88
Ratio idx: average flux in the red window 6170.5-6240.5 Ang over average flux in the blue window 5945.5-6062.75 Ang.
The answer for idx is 0.9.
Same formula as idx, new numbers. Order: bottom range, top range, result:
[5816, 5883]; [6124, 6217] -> 0.95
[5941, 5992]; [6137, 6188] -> 0.94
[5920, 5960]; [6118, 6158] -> 0.97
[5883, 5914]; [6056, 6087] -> 1.10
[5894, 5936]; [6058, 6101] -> 1.05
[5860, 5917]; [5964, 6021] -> 1.04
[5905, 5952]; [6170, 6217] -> 0.98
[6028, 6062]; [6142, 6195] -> 0.94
